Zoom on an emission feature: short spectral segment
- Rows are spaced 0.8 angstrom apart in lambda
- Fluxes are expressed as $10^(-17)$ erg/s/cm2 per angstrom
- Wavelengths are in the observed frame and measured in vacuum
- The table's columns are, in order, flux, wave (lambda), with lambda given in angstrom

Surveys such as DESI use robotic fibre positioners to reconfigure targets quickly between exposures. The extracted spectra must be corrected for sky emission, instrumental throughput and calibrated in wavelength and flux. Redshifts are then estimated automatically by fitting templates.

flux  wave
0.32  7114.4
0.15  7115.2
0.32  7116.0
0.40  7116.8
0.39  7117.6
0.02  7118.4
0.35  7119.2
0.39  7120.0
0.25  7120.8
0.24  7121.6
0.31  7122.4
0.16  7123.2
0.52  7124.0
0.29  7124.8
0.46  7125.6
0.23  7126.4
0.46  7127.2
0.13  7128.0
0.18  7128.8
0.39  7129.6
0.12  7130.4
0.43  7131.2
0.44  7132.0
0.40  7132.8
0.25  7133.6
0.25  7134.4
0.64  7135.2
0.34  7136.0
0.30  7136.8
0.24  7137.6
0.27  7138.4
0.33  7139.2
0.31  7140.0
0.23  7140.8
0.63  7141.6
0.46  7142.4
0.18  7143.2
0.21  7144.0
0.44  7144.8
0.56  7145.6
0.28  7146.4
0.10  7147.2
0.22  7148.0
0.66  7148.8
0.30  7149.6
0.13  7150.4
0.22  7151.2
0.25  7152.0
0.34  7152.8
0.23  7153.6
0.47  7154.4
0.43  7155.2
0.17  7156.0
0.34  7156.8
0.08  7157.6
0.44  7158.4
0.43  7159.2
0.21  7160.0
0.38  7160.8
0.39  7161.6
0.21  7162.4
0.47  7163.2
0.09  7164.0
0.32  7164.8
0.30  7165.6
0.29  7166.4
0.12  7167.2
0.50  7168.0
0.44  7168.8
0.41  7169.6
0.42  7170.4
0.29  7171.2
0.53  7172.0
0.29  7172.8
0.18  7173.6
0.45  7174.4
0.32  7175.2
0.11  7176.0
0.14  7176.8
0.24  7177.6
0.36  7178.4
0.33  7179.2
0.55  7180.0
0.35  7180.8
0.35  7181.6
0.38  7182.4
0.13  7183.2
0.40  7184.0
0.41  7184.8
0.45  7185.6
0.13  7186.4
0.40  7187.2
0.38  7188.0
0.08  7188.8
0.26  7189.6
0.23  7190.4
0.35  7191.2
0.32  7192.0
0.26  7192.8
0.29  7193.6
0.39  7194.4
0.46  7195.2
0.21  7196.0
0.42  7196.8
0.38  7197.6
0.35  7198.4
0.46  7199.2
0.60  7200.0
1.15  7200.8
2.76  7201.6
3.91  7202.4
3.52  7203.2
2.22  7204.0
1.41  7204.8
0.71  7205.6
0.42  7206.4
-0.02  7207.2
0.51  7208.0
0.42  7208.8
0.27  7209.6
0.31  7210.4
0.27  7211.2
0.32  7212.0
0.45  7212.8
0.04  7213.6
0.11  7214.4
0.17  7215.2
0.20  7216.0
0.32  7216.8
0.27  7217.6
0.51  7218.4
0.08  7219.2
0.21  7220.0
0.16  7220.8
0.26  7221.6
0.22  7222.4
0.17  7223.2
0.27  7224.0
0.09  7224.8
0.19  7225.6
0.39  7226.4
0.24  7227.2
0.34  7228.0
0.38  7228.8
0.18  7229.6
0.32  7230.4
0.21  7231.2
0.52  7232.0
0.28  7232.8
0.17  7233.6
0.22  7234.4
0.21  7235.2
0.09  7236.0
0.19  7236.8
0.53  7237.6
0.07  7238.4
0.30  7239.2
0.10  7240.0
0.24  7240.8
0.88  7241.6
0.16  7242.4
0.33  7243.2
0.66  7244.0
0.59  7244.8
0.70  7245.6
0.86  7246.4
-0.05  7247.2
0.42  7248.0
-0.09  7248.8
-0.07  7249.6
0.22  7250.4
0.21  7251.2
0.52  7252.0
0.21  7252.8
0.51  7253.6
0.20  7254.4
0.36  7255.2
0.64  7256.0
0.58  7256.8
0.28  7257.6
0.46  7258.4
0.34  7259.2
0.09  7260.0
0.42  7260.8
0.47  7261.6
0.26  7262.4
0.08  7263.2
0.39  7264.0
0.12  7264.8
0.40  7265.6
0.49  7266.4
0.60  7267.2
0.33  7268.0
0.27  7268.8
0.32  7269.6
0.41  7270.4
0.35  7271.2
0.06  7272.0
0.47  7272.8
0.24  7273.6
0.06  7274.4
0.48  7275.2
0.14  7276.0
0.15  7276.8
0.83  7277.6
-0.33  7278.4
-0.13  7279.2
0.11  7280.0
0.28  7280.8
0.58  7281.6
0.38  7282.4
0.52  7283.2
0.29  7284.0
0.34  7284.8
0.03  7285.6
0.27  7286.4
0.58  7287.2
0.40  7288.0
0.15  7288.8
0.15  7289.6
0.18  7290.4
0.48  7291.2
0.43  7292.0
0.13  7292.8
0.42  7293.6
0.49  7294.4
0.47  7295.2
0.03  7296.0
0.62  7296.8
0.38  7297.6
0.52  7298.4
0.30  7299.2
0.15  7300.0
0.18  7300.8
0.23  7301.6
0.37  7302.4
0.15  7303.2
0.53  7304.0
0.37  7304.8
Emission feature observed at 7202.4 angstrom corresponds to H-beta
